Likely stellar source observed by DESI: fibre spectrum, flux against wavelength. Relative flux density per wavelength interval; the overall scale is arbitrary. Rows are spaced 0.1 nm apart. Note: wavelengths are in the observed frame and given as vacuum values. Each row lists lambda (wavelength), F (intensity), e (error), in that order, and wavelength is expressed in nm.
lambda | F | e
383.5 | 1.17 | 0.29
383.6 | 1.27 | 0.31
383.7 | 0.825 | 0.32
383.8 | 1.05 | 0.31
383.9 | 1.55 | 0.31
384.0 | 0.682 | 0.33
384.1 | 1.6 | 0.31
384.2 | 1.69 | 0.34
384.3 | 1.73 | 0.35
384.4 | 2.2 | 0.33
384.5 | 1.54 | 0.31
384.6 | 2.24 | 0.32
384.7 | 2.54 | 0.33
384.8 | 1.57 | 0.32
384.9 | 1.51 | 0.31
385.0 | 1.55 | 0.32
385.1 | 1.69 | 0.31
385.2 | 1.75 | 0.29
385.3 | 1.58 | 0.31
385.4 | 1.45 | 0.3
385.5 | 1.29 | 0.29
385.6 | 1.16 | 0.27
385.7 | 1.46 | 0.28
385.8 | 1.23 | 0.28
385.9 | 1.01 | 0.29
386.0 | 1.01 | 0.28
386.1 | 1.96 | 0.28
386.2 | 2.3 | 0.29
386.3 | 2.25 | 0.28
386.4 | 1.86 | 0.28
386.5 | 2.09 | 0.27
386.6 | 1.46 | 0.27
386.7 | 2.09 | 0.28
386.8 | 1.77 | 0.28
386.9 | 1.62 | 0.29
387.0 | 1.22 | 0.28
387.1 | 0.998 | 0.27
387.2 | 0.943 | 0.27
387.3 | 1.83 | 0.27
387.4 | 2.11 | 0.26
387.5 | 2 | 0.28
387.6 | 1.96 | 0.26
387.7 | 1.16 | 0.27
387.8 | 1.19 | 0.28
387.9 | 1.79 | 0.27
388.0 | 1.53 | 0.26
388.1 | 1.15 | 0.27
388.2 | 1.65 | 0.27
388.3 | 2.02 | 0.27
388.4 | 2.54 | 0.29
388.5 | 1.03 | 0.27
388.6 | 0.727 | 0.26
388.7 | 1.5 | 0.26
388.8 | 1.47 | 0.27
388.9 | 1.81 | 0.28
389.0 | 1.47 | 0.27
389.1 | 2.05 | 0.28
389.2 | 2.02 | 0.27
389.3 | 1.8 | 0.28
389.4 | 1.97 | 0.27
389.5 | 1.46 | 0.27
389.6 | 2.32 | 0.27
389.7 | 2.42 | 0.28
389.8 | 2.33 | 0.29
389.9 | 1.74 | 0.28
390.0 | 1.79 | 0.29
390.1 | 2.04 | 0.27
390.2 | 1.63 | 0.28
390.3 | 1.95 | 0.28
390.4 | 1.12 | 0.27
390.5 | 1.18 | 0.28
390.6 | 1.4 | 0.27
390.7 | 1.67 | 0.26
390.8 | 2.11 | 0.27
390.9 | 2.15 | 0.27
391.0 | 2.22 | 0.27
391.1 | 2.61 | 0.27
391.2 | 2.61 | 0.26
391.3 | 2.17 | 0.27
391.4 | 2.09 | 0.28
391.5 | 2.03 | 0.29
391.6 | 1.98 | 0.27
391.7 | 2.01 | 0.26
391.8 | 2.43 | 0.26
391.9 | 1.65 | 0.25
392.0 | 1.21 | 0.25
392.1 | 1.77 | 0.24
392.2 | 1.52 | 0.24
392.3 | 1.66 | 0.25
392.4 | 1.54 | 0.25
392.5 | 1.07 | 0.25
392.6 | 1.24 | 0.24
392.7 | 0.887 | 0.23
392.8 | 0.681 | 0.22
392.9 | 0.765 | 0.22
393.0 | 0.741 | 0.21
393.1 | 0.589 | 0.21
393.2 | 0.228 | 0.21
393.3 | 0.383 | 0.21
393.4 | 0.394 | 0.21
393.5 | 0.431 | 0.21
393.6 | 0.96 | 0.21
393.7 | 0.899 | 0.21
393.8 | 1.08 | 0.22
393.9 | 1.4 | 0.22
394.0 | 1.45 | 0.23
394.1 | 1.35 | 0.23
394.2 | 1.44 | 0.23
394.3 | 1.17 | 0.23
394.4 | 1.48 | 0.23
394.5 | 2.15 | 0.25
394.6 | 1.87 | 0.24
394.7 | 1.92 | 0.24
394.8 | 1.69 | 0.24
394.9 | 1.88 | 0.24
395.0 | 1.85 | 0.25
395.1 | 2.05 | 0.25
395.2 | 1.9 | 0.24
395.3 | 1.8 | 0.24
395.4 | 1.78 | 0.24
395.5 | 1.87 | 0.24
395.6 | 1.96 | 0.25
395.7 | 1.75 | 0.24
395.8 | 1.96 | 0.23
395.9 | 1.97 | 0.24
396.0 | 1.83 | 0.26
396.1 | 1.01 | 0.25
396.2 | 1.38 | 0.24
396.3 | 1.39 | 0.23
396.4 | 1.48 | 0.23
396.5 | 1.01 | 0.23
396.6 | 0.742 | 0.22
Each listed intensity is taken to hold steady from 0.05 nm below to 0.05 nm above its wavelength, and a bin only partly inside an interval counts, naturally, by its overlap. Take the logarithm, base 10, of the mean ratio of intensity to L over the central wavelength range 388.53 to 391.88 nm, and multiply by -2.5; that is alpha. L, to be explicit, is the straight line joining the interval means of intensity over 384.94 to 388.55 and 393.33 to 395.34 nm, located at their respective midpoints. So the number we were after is -0.22 mag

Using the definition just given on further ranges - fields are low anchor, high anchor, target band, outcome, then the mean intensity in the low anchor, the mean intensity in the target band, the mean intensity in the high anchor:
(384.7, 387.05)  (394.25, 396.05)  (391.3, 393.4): 0.31 mag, 1.62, 1.32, 1.83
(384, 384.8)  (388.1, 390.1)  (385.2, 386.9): 0.12 mag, 1.83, 1.63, 1.79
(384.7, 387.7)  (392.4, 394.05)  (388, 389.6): -0.24 mag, 1.62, 1.66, 0.847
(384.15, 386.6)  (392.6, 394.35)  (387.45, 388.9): -0.11 mag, 1.69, 1.56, 0.884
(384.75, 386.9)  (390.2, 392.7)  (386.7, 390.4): 0.01 mag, 1.62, 1.69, 1.79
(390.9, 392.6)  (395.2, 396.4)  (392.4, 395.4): 0.38 mag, 1.9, 1.25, 1.7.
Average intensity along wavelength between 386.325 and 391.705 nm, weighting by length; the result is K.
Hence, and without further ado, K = 1.78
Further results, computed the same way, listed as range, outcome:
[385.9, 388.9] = 1.62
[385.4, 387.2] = 1.55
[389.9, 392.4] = 1.87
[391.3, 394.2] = 1.25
